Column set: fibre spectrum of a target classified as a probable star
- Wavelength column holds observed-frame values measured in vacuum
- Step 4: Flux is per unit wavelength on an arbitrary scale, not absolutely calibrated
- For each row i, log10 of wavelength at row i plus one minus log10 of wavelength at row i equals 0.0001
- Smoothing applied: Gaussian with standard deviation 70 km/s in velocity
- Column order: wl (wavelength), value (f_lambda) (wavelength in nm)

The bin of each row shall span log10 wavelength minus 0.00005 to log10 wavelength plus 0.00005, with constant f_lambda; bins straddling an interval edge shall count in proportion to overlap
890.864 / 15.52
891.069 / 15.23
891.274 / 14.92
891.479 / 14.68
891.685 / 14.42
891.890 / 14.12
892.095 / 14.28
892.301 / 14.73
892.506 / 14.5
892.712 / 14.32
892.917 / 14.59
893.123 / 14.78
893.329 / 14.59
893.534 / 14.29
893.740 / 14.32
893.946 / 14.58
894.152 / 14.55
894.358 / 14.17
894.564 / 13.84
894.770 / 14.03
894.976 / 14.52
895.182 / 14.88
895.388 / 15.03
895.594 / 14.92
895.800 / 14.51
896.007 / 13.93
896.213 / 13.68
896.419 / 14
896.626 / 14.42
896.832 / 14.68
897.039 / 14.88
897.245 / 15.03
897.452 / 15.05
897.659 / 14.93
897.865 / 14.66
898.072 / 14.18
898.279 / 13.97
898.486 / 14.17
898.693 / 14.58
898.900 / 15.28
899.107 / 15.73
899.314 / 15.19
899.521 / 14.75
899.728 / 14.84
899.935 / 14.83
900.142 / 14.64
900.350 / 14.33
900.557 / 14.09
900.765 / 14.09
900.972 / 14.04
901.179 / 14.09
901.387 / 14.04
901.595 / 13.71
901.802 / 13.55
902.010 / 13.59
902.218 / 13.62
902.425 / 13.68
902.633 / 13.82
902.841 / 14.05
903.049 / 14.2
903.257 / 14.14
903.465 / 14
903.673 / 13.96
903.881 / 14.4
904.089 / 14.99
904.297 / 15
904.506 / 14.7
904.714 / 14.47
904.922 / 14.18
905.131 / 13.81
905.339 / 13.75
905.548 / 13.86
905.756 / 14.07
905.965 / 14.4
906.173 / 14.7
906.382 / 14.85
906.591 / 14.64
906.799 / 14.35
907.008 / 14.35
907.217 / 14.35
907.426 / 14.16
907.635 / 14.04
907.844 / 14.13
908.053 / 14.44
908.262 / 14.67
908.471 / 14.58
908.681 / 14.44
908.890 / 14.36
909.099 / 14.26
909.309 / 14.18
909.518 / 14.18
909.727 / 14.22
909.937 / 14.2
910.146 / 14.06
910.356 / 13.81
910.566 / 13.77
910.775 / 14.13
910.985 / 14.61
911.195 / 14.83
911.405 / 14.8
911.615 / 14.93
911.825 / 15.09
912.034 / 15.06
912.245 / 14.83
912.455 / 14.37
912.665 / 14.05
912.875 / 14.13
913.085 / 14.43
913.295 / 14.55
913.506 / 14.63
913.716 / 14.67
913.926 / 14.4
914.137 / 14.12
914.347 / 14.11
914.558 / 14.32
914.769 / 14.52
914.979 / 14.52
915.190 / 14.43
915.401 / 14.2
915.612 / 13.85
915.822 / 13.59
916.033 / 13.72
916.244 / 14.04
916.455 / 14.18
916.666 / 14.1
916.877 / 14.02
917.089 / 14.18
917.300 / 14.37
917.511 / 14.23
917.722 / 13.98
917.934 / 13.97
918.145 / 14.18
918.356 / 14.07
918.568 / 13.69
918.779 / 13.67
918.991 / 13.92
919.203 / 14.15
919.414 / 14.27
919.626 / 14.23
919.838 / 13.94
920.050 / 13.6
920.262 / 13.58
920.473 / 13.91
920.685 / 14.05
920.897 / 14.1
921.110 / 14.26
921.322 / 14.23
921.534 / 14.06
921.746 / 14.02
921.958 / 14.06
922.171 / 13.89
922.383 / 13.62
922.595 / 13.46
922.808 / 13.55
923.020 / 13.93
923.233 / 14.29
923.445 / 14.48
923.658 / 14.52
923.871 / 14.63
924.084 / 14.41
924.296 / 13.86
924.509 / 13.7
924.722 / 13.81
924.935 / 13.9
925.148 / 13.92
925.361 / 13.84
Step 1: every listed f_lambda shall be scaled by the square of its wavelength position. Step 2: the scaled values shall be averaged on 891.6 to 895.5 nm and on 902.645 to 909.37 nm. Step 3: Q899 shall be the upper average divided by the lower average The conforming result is 1.02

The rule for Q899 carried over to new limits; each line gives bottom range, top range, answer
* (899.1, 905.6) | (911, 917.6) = 1.04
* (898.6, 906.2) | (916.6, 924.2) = 1.02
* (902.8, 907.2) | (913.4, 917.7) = 1.01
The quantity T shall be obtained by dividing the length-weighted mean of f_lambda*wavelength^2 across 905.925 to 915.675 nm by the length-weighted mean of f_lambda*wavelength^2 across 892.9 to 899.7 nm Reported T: 1.02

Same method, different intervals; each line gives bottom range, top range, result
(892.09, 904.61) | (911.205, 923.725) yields 1.03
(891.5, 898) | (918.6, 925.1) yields 1.03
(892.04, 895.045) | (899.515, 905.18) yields 1.00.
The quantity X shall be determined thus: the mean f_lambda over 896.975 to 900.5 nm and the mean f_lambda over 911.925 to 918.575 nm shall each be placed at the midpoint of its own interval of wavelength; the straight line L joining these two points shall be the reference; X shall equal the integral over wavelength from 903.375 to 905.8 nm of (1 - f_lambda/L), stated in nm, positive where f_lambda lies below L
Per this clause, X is 0.05 nm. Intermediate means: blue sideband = 14.8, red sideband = 14.2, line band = 14.3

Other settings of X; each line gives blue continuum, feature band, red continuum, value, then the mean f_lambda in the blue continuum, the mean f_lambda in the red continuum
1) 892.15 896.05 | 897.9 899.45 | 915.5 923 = -0.036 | 14.5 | 14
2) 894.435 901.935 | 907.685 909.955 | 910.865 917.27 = 0.012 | 14.5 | 14.4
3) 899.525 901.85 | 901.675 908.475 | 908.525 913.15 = 0.043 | 14.2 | 14.4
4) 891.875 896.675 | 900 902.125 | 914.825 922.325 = 0.040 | 14.4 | 14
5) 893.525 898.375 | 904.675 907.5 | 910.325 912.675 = 0.049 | 14.5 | 14.6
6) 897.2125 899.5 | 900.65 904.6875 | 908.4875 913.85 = 0.156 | 14.8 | 14.4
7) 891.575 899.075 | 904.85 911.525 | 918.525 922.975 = -0.040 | 14.5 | 13.9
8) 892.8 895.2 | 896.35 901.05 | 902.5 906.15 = -0.099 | 14.4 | 14.2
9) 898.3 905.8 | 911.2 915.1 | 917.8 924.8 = -0.114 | 14.3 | 14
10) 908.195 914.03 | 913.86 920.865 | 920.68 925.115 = 0.080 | 14.4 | 14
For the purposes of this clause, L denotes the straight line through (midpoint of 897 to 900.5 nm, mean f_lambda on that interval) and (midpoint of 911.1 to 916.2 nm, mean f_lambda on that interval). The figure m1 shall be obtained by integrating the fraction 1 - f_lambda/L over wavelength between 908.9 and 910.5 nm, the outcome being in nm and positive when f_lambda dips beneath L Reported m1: 0.041 nm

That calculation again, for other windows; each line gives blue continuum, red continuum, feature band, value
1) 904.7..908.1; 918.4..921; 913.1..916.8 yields -0.049 nm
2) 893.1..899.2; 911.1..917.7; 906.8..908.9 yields 0.010 nm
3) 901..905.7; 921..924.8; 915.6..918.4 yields 0.003 nm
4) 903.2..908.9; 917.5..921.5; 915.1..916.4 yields 0.011 nm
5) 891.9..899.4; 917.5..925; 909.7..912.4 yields -0.052 nm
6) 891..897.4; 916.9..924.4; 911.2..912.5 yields -0.062 nm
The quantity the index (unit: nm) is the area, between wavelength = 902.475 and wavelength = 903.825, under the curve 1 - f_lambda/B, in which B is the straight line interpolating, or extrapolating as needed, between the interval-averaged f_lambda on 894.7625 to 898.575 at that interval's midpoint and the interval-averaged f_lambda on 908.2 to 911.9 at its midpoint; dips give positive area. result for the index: 0.04 nm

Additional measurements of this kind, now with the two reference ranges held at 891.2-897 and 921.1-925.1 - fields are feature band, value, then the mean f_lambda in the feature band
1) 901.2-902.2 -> 0.04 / 13.7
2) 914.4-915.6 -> -0.02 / 14.3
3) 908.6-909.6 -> 0.00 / 14.3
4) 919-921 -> 0.01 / 14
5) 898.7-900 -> -0.06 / 15.1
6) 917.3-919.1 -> 0.01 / 14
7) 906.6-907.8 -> 0.00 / 14.3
